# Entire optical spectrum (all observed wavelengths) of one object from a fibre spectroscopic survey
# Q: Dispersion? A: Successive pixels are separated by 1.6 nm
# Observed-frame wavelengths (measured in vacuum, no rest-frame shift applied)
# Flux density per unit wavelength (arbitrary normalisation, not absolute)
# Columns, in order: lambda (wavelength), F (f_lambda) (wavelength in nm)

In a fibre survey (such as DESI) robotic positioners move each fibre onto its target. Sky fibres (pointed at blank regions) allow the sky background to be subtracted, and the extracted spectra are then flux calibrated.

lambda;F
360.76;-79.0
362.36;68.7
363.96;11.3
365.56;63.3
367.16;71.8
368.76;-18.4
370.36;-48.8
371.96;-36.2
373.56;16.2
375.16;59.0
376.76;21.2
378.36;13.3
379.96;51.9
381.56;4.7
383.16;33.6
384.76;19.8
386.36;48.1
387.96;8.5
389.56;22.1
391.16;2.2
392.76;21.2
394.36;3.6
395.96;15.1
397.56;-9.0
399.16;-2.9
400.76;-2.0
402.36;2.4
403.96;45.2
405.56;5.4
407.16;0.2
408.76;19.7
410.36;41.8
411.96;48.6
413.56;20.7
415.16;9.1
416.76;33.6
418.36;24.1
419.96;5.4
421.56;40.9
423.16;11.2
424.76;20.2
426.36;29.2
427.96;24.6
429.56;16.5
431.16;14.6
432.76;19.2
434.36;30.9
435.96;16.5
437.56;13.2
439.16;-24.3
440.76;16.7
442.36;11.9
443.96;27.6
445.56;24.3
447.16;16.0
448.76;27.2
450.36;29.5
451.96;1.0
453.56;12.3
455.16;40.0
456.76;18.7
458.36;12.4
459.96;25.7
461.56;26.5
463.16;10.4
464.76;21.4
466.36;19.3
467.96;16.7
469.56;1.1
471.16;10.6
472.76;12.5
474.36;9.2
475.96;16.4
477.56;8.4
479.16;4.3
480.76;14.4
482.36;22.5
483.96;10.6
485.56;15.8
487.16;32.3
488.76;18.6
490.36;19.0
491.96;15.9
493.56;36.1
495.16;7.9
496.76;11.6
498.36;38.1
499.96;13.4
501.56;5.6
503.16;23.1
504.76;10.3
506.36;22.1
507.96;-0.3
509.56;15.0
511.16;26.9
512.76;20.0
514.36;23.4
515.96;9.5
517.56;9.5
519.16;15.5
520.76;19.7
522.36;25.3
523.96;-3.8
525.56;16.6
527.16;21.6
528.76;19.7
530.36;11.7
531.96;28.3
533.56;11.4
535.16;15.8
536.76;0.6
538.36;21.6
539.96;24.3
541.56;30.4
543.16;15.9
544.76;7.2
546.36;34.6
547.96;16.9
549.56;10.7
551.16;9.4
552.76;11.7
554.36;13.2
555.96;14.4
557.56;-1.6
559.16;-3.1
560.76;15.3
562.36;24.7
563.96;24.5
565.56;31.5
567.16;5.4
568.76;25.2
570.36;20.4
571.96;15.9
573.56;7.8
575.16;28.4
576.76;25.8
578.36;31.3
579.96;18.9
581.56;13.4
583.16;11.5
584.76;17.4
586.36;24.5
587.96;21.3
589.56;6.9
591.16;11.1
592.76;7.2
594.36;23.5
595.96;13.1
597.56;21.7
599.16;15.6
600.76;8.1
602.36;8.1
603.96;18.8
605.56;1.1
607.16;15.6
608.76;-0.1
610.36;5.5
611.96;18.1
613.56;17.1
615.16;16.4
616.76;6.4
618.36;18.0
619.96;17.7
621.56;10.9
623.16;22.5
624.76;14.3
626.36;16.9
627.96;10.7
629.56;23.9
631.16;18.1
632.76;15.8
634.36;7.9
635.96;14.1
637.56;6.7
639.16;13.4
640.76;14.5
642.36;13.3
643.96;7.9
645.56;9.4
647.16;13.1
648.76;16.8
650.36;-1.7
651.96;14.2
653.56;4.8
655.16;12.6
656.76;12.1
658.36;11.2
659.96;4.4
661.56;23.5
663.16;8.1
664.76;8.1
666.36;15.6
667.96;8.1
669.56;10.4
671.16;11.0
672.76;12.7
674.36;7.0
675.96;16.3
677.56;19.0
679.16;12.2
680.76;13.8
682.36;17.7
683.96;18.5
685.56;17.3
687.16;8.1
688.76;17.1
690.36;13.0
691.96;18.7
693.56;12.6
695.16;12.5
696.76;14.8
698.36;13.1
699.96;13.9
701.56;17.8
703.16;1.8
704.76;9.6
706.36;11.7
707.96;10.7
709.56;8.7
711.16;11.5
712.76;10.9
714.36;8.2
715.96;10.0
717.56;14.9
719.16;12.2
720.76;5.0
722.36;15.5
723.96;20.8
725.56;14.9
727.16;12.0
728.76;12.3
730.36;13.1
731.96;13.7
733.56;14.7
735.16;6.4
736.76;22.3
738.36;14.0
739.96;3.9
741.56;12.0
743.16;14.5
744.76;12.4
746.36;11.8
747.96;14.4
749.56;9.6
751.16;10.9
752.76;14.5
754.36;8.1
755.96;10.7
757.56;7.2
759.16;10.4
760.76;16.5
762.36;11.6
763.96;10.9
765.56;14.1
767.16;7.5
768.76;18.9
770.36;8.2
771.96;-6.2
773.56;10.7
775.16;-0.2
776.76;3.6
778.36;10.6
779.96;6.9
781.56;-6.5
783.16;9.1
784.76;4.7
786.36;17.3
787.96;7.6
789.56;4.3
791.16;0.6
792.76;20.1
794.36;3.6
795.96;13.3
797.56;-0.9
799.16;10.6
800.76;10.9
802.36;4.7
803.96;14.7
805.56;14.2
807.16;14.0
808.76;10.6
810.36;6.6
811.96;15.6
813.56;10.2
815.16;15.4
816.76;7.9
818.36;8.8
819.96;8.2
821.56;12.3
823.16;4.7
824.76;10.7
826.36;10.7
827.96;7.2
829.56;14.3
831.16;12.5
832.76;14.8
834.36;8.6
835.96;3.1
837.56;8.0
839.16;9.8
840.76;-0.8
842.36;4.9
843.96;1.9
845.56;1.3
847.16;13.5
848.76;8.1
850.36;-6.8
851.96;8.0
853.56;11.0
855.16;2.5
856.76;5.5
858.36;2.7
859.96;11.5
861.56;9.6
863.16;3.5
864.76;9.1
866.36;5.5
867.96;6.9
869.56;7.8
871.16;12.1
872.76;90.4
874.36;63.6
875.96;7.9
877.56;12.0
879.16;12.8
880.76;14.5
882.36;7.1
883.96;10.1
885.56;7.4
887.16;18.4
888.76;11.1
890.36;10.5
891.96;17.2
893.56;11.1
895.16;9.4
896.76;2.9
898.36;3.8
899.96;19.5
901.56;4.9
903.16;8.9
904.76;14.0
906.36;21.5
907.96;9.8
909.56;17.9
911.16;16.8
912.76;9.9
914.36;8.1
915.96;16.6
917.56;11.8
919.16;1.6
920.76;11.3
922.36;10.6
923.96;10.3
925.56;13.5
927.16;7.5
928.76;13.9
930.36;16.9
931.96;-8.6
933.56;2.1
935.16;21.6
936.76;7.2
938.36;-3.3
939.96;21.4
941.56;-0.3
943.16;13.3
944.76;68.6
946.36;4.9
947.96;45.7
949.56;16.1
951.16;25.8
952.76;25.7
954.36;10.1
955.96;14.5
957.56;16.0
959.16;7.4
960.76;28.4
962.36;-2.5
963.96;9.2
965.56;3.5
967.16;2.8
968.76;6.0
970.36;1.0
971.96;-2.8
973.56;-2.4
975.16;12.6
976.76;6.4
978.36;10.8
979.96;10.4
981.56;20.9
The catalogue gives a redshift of 1.342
